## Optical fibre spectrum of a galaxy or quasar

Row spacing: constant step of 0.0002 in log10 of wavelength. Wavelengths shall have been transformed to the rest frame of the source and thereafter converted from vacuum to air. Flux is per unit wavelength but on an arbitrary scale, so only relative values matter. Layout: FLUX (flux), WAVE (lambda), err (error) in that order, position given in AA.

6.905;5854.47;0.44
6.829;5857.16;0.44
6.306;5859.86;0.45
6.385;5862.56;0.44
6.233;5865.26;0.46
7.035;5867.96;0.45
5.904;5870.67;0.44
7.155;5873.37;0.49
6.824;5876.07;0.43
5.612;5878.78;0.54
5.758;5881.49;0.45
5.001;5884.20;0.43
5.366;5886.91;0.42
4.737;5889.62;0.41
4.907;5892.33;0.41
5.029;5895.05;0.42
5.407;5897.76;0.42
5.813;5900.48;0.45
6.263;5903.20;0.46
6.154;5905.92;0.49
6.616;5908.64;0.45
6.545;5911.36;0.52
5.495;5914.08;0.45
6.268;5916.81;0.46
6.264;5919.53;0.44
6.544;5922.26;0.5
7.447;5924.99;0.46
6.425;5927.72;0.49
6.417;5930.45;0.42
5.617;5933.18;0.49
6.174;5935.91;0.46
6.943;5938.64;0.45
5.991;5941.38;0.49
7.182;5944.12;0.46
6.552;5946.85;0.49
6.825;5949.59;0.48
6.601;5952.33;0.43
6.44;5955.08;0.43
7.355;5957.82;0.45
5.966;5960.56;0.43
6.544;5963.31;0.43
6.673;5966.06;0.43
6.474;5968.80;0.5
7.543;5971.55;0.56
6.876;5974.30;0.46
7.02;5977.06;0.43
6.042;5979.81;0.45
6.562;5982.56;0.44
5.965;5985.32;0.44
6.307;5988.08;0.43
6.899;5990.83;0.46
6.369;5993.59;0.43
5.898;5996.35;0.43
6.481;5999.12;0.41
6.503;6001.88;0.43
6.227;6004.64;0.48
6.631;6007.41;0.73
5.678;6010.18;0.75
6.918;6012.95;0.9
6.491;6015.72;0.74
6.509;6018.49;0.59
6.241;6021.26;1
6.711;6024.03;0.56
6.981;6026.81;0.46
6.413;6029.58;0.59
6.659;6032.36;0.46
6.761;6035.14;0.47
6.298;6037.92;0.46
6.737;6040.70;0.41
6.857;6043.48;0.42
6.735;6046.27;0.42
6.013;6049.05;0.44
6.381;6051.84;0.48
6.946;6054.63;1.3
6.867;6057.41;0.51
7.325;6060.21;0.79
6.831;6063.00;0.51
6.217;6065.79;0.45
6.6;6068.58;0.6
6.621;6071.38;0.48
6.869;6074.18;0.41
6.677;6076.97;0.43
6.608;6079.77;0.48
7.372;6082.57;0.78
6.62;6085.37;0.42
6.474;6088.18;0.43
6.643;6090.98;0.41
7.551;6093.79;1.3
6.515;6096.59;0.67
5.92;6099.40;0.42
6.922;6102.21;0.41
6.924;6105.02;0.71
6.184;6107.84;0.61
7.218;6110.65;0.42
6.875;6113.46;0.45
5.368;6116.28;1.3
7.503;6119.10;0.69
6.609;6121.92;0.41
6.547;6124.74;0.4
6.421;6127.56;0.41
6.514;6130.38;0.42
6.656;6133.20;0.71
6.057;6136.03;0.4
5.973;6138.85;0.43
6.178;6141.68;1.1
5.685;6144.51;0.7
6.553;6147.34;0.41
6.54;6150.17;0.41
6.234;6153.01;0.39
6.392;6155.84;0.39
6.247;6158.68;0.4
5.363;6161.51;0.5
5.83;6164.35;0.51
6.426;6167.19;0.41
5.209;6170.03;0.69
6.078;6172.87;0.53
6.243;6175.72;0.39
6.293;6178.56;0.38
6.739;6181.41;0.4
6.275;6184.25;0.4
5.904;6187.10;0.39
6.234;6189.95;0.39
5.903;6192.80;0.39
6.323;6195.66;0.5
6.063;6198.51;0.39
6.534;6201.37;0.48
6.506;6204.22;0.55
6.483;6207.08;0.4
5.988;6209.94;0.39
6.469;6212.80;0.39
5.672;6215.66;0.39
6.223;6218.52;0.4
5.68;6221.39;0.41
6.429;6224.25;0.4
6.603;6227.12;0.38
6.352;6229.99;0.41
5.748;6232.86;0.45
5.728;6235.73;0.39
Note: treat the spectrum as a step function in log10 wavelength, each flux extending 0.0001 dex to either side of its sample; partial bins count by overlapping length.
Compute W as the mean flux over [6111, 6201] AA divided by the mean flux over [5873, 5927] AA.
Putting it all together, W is 1.1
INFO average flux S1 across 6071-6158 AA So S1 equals 6.55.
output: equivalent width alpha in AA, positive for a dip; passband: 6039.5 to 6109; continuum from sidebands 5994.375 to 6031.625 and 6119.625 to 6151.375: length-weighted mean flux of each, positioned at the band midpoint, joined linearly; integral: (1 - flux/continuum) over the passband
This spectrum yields -3.2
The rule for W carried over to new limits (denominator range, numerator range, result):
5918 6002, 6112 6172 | 0.95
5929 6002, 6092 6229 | 0.97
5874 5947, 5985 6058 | 1.07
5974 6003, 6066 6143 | 1.03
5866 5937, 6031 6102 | 1.11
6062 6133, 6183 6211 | 0.93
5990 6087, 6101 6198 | 0.96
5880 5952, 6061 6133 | 1.10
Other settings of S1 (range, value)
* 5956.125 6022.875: 6.51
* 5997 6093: 6.62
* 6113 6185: 6.25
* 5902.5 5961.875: 6.46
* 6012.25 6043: 6.61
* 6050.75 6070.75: 6.74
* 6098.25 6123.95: 6.62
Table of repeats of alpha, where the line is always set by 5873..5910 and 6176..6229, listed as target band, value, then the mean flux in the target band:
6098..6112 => -1.27 AA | 6.63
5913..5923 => -0.64 AA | 6.13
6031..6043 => -1.34 AA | 6.63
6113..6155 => -1.66 AA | 6.37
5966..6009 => -4.67 AA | 6.52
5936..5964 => -3.85 AA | 6.62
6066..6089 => -2.58 AA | 6.71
